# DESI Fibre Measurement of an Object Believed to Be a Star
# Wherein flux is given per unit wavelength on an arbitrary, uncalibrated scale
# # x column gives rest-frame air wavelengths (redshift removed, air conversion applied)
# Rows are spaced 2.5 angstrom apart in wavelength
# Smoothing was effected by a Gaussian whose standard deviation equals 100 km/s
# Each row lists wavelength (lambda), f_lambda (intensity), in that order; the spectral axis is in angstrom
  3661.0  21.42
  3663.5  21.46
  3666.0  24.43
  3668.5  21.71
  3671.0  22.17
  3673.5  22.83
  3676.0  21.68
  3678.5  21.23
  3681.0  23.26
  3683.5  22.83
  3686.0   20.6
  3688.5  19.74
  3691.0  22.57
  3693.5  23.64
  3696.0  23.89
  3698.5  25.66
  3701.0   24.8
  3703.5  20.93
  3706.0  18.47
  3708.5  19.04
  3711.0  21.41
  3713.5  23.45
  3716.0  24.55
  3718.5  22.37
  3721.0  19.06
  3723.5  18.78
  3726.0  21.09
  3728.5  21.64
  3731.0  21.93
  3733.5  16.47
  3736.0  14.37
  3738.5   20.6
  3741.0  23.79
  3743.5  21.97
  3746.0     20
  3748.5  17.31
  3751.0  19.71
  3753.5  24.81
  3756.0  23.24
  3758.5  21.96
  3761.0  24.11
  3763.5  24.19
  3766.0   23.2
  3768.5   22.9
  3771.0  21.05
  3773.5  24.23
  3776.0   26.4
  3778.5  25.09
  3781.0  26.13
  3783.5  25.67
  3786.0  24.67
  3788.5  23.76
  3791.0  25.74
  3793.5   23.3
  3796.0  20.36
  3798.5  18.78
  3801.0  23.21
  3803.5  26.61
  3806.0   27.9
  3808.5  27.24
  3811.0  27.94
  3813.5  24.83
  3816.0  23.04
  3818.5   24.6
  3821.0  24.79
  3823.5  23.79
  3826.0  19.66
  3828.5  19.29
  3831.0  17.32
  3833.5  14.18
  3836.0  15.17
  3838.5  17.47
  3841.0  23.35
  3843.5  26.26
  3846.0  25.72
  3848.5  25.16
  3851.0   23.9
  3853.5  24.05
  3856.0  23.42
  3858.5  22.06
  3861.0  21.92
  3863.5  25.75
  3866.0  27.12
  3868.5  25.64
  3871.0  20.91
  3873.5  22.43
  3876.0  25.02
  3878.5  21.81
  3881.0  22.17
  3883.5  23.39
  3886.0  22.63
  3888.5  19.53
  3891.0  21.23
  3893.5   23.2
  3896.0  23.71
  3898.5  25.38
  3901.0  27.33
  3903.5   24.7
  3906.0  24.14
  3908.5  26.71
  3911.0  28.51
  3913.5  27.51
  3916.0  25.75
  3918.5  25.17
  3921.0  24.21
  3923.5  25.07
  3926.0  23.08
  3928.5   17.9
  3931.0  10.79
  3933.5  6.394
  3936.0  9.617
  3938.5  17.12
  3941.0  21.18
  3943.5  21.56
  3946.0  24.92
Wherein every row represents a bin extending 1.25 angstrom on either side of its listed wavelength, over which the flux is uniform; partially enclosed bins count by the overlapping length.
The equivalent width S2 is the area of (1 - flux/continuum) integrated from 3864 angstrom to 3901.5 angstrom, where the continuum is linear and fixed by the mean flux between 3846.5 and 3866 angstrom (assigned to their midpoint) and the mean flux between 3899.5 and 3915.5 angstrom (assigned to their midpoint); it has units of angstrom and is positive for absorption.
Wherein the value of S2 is 2.8 angstrom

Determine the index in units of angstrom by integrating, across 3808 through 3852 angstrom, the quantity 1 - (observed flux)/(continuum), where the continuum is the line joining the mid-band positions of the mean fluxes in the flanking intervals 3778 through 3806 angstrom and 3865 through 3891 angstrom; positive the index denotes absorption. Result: 2.3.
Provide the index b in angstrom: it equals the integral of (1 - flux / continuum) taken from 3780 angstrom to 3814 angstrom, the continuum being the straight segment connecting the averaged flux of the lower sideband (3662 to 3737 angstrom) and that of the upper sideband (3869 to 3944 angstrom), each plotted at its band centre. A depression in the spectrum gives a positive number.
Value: -4.62 angstrom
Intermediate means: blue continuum 21.6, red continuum 22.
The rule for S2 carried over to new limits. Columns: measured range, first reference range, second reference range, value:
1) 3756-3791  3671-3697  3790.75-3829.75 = -1.22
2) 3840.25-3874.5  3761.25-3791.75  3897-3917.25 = 1.85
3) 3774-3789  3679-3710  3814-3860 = -2.28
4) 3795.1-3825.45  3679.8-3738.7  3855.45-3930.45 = -2.25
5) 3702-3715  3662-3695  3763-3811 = 1.12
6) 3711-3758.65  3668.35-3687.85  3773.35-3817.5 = 4.94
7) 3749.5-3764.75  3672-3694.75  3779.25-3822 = 0.49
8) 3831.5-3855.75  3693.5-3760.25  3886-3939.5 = -0.02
